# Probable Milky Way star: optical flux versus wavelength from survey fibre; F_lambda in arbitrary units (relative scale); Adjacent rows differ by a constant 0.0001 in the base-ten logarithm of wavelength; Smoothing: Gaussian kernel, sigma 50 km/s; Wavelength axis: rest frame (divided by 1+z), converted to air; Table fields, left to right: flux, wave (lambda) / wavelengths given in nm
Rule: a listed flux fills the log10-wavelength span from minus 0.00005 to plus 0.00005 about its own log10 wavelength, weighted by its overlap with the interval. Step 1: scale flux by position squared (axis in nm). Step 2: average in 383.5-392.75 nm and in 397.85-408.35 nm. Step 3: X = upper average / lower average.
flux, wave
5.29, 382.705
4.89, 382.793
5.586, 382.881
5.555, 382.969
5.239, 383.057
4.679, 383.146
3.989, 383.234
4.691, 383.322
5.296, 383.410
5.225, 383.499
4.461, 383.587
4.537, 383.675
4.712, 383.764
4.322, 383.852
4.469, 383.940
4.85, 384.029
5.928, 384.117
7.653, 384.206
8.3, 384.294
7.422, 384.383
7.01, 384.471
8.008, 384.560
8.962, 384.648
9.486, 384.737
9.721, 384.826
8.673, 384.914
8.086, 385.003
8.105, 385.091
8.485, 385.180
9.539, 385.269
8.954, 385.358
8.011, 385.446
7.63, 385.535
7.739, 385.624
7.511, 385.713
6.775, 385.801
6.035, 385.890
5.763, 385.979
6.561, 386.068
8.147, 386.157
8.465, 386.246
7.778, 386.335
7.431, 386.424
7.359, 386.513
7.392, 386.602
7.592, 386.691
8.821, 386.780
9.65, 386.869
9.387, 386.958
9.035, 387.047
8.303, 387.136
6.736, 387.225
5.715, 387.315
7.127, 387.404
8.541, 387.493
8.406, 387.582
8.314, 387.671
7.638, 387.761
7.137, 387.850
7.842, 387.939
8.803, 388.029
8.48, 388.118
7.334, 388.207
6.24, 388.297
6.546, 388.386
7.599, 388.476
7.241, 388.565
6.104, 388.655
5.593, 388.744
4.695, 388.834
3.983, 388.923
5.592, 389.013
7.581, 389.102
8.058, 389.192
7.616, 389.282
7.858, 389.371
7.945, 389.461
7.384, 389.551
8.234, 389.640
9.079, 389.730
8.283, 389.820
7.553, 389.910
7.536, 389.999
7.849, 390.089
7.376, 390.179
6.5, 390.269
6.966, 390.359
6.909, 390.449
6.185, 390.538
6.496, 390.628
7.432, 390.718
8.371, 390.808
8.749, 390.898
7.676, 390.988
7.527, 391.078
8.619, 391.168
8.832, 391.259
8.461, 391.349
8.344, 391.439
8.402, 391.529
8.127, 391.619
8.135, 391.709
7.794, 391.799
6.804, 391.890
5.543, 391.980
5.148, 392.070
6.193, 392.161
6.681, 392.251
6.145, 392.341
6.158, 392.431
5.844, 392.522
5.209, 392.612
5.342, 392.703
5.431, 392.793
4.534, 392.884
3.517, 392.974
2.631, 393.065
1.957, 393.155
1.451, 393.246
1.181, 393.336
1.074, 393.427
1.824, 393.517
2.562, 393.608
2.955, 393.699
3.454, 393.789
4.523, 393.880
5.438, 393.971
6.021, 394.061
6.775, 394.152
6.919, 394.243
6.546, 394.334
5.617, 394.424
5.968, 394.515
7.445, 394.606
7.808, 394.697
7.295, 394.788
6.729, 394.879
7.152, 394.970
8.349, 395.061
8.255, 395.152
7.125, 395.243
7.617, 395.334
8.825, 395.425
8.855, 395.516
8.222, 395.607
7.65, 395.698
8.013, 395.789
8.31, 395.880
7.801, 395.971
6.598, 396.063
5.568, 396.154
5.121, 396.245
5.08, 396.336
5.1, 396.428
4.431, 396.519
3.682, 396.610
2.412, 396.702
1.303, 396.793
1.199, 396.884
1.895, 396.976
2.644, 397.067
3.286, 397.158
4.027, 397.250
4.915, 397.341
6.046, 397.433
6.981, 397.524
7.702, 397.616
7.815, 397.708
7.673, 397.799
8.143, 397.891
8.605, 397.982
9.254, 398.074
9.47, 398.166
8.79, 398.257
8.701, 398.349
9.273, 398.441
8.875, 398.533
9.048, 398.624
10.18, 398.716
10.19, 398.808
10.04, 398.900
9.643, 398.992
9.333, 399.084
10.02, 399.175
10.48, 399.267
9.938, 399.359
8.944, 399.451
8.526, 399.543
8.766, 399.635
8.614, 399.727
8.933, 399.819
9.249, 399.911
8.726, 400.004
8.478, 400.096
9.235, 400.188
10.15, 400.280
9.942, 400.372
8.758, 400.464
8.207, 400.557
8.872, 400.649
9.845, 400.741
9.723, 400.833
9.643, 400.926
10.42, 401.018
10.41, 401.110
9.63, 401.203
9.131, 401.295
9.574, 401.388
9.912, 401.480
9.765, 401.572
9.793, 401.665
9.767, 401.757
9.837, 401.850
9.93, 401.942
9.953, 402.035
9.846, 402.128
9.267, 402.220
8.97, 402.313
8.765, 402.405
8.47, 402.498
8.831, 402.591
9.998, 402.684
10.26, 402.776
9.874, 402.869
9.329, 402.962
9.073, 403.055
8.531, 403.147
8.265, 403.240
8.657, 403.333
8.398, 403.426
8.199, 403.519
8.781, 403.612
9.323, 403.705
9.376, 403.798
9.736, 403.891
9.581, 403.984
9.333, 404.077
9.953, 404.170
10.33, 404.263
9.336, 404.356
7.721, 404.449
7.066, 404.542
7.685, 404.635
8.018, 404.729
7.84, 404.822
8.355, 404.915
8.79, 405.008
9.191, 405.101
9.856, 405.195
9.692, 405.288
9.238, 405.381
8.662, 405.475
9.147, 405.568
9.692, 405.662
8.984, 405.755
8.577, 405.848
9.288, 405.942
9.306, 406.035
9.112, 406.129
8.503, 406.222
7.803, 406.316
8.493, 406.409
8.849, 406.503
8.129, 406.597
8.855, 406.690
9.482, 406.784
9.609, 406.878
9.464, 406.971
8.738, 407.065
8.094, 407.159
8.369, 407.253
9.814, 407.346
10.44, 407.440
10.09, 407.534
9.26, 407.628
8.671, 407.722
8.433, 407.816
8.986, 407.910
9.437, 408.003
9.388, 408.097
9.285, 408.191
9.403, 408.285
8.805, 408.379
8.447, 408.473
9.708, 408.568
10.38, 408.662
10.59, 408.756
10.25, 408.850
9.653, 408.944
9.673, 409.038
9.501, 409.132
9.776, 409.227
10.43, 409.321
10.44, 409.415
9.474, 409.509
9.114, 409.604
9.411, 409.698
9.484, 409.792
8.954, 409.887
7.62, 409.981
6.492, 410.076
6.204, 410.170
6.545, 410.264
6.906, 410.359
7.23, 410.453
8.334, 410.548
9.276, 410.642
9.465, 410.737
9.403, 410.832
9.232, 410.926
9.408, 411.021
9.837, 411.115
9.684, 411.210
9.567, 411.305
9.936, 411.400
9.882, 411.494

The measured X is 1.35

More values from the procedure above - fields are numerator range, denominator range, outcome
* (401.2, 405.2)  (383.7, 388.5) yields 1.31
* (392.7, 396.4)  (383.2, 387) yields 0.83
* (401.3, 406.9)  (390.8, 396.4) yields 1.54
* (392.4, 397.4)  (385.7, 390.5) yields 0.73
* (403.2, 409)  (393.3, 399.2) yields 1.47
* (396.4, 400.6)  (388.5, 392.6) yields 1.10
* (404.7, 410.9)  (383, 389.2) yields 1.41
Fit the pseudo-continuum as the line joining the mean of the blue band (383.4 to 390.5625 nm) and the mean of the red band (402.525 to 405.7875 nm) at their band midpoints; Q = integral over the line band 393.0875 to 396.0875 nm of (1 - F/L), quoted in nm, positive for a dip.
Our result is 0.80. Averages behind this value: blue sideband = 7.32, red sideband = 9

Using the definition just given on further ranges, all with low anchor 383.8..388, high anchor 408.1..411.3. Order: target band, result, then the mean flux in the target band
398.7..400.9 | -0.23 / 9.36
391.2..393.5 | 0.72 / 5.52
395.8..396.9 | 0.45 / 4.91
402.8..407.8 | -0.09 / 8.96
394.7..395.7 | 0.05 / 7.83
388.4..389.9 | 0.15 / 7.05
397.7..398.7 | -0.05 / 8.78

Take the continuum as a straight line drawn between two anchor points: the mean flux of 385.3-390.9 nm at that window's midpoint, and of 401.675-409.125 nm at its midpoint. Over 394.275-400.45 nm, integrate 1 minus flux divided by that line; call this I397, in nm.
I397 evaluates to 0.703 nm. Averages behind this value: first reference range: 7.45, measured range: 7.42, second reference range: 9.14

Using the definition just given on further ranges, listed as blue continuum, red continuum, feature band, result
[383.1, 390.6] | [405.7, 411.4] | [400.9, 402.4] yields -0.22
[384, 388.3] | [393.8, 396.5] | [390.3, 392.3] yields -0.04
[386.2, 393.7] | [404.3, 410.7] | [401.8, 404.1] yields -0.24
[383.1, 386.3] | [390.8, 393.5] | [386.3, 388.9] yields -0.40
